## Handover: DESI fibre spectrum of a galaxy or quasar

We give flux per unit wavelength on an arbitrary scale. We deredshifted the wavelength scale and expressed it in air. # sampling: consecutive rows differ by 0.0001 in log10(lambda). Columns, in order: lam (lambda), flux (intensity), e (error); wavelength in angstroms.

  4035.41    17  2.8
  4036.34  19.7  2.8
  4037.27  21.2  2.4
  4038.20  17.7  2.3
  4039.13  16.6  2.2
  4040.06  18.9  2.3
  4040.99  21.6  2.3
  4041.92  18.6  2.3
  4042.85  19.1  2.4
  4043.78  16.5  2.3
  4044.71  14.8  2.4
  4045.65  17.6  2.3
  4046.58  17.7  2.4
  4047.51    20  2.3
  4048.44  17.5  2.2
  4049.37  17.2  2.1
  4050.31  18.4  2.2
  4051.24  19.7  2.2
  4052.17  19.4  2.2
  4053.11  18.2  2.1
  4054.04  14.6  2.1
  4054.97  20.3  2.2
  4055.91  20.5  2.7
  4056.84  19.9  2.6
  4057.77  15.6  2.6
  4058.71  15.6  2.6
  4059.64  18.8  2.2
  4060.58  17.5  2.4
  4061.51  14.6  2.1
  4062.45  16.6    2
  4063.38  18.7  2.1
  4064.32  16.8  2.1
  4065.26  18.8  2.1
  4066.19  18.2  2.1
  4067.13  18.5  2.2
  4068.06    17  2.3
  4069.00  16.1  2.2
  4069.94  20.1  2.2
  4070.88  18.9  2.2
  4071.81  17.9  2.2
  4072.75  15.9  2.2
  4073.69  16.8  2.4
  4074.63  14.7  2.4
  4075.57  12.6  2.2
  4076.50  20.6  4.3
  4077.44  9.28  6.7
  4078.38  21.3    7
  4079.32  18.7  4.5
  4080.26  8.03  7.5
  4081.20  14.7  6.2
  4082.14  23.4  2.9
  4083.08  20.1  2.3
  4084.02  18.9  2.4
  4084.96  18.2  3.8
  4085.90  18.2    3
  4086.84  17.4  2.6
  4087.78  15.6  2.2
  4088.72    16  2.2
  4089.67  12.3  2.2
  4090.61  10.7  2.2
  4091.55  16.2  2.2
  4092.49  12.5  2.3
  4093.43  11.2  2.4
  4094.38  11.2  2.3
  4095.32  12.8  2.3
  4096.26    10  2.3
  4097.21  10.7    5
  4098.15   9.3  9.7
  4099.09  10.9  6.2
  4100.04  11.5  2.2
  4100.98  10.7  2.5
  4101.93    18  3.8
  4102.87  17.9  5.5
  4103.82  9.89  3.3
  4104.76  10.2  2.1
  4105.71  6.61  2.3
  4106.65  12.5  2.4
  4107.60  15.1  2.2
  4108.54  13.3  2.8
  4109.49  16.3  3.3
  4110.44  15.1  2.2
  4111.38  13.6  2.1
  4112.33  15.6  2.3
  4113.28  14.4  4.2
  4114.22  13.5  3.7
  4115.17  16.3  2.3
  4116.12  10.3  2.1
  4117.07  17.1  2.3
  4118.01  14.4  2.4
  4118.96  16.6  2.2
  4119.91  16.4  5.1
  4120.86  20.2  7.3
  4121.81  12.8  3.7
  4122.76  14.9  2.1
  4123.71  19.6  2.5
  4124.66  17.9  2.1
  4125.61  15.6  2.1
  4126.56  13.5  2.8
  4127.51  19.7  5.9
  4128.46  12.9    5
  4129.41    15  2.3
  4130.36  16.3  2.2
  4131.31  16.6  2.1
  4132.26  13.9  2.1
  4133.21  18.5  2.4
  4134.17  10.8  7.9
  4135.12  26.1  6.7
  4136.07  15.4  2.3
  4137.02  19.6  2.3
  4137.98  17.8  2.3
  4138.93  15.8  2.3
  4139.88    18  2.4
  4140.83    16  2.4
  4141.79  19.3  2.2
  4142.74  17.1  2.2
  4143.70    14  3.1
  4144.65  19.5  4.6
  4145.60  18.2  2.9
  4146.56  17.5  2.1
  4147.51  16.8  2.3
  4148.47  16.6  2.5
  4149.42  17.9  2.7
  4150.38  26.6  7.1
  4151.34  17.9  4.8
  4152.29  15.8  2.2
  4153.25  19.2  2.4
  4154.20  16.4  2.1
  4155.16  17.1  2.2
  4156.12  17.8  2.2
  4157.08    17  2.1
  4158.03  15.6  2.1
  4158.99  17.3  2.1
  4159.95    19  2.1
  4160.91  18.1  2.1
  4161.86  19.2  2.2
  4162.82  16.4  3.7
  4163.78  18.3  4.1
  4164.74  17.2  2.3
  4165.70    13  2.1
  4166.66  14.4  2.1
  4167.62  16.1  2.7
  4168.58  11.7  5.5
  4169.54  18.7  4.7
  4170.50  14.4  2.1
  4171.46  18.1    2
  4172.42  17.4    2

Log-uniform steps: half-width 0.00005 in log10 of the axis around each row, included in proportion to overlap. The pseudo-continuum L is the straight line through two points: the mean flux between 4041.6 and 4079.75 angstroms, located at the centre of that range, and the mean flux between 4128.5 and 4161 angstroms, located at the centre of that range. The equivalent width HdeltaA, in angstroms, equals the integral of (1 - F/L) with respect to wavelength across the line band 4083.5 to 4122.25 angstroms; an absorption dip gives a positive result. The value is 7.9 angstroms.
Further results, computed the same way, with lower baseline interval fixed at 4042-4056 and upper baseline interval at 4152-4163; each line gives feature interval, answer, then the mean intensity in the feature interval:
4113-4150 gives 2.3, 16.5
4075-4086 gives 0.6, 16.9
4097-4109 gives 3.8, 12.1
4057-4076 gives 1.0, 17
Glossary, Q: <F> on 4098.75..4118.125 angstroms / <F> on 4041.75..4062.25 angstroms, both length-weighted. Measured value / 0.8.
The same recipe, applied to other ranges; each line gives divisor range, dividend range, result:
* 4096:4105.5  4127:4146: 1.44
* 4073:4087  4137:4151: 1.07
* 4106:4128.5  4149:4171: 1.12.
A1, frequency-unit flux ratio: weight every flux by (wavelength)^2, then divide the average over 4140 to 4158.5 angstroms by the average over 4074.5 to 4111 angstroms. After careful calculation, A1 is 1.29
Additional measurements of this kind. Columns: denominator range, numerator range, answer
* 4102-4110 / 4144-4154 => 1.45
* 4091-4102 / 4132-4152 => 1.54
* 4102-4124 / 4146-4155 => 1.28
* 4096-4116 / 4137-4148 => 1.37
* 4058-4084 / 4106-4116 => 0.85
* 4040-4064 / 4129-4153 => 1.02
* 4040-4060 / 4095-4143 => 0.85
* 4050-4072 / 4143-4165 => 1.04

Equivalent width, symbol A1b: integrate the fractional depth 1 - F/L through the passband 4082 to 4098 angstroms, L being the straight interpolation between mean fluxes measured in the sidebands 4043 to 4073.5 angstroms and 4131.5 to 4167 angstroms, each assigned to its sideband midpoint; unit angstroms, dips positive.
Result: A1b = 2.6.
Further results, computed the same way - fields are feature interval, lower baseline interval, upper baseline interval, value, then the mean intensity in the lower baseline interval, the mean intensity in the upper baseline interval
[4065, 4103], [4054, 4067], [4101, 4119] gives 1.4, 17.7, 13.9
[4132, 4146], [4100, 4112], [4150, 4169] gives -1.5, 13.2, 17.2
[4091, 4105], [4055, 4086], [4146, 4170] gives 4.1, 17.3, 17.3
